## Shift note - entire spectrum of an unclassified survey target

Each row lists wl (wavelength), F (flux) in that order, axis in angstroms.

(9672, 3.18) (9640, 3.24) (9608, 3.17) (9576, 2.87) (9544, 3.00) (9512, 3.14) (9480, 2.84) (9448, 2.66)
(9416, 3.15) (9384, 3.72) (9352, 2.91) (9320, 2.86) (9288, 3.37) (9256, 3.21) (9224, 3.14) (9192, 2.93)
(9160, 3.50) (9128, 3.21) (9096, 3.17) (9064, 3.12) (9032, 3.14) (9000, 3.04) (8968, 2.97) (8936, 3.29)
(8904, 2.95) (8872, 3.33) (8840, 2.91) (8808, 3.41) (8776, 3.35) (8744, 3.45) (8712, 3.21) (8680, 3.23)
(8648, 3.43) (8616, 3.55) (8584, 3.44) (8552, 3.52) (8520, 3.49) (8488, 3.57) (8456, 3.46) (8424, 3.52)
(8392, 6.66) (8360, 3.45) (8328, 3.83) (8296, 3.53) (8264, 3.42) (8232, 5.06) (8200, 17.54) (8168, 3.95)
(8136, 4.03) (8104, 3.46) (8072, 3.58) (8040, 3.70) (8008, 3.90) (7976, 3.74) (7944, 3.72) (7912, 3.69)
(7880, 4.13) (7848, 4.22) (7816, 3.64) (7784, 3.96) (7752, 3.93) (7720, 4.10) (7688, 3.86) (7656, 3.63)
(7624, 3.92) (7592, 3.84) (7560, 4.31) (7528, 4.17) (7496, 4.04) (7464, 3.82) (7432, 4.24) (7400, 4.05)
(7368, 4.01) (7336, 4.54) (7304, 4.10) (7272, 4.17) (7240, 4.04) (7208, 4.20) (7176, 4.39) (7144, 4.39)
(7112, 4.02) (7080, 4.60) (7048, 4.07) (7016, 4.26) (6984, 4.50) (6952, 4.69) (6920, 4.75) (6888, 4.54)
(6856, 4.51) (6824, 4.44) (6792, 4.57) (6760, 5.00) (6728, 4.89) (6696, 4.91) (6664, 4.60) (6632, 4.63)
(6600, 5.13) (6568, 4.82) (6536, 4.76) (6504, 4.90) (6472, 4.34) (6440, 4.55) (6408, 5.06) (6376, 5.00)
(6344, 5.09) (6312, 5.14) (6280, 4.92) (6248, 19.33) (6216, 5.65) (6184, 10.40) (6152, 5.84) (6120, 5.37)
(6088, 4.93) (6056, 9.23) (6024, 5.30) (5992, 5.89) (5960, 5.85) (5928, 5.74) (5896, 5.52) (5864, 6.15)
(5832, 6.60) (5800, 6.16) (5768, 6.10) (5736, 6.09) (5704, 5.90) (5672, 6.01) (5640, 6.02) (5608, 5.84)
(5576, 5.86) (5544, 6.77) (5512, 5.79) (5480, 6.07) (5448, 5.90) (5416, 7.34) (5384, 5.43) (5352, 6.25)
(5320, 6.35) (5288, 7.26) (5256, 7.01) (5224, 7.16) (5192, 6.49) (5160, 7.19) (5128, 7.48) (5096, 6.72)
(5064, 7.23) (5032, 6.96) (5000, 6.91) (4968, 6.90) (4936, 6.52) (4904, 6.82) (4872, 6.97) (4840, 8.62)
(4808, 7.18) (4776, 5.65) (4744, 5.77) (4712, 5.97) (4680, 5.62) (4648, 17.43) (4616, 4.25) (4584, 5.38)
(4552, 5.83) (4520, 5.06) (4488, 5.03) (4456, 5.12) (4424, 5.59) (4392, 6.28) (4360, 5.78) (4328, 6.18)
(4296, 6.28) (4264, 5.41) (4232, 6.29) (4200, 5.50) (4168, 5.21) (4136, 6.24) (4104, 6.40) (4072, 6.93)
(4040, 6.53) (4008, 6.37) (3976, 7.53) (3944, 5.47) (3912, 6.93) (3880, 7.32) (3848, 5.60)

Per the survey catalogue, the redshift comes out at 0.248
